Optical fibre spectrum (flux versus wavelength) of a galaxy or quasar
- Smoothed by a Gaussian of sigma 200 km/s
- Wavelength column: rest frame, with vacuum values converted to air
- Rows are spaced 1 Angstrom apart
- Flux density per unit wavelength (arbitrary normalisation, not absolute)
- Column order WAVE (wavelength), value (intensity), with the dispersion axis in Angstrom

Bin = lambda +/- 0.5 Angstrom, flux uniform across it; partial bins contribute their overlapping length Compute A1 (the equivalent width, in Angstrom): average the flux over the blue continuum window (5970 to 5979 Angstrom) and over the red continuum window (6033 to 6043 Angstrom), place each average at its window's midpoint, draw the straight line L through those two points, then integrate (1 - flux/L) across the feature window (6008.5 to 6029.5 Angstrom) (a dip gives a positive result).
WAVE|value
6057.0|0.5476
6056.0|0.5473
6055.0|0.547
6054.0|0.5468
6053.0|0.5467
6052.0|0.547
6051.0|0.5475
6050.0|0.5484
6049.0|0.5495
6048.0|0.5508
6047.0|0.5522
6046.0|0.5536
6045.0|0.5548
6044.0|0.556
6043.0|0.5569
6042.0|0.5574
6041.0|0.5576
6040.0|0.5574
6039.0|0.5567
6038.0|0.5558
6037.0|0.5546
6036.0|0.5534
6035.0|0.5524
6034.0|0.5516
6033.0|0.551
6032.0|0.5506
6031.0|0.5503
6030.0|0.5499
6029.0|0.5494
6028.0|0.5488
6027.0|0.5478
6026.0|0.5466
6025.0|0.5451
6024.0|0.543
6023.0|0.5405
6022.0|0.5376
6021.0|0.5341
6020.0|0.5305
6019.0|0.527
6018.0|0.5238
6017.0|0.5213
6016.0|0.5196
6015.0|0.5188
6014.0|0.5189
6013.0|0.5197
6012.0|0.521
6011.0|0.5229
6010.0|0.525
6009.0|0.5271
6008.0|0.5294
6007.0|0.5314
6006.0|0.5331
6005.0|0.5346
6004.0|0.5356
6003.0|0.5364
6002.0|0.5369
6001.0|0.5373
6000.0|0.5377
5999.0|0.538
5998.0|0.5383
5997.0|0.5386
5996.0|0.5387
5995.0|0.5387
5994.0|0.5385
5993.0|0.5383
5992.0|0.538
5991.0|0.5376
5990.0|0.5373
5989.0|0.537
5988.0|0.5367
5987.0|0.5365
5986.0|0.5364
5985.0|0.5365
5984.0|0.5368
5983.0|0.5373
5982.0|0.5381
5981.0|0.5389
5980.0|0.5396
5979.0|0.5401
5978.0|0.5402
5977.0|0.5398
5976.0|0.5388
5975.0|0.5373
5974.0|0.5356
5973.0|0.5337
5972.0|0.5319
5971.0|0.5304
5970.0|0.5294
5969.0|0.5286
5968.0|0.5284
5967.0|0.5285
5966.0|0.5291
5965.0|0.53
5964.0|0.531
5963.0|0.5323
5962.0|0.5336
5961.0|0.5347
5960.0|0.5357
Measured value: 0.67 Angstrom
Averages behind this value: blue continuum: 0.536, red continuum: 0.555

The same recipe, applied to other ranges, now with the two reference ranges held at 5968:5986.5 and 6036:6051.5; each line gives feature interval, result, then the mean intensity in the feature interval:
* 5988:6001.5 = 0.1 Angstrom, 0.538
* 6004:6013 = 0.3 Angstrom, 0.528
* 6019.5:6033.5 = 0.1 Angstrom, 0.545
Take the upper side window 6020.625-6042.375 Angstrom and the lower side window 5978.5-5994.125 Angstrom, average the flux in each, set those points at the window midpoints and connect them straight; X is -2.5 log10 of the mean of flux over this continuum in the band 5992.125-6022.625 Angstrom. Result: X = 0.02 mag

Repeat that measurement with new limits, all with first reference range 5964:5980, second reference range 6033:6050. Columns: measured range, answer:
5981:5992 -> 0.00 mag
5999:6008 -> 0.02 mag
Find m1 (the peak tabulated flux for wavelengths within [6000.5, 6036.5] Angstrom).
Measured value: 0.5534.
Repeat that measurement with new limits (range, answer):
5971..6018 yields 0.5402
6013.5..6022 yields 0.5376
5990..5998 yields 0.5387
